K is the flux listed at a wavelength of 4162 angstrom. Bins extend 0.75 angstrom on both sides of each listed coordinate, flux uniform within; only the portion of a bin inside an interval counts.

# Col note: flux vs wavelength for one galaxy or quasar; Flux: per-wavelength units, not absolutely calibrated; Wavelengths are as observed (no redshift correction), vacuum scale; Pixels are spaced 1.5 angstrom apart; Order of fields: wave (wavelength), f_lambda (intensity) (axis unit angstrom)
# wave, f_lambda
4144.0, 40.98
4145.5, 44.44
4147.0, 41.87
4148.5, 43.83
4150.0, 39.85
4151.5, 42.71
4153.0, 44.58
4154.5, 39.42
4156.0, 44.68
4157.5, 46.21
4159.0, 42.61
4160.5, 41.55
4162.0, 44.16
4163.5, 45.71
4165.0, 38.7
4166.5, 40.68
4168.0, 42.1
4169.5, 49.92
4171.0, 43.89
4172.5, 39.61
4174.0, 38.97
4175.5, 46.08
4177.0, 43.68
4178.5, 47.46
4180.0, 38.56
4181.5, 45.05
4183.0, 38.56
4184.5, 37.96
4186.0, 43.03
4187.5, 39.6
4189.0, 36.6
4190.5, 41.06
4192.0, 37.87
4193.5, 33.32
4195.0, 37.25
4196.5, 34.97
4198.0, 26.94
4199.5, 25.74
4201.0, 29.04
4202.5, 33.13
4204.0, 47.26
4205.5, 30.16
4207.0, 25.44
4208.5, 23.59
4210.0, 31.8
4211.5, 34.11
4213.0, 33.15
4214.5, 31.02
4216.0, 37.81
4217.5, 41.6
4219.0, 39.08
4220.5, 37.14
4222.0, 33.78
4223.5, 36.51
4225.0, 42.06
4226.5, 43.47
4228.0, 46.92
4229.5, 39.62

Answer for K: 44.16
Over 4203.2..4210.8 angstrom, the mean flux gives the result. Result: 31.7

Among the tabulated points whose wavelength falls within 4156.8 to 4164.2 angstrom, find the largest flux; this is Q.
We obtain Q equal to 46.21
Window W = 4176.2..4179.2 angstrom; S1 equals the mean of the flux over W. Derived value 45.5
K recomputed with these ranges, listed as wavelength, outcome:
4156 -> 44.68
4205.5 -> 30.16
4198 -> 26.94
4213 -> 33.15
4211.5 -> 34.11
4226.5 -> 43.47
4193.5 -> 33.32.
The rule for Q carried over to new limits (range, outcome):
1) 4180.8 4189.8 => 45.05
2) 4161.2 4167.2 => 45.71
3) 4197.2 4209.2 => 47.26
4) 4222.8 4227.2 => 43.47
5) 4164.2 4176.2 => 49.92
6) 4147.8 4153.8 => 44.58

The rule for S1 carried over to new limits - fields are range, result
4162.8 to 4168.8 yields 41.8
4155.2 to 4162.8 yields 43.8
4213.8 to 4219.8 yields 37.4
